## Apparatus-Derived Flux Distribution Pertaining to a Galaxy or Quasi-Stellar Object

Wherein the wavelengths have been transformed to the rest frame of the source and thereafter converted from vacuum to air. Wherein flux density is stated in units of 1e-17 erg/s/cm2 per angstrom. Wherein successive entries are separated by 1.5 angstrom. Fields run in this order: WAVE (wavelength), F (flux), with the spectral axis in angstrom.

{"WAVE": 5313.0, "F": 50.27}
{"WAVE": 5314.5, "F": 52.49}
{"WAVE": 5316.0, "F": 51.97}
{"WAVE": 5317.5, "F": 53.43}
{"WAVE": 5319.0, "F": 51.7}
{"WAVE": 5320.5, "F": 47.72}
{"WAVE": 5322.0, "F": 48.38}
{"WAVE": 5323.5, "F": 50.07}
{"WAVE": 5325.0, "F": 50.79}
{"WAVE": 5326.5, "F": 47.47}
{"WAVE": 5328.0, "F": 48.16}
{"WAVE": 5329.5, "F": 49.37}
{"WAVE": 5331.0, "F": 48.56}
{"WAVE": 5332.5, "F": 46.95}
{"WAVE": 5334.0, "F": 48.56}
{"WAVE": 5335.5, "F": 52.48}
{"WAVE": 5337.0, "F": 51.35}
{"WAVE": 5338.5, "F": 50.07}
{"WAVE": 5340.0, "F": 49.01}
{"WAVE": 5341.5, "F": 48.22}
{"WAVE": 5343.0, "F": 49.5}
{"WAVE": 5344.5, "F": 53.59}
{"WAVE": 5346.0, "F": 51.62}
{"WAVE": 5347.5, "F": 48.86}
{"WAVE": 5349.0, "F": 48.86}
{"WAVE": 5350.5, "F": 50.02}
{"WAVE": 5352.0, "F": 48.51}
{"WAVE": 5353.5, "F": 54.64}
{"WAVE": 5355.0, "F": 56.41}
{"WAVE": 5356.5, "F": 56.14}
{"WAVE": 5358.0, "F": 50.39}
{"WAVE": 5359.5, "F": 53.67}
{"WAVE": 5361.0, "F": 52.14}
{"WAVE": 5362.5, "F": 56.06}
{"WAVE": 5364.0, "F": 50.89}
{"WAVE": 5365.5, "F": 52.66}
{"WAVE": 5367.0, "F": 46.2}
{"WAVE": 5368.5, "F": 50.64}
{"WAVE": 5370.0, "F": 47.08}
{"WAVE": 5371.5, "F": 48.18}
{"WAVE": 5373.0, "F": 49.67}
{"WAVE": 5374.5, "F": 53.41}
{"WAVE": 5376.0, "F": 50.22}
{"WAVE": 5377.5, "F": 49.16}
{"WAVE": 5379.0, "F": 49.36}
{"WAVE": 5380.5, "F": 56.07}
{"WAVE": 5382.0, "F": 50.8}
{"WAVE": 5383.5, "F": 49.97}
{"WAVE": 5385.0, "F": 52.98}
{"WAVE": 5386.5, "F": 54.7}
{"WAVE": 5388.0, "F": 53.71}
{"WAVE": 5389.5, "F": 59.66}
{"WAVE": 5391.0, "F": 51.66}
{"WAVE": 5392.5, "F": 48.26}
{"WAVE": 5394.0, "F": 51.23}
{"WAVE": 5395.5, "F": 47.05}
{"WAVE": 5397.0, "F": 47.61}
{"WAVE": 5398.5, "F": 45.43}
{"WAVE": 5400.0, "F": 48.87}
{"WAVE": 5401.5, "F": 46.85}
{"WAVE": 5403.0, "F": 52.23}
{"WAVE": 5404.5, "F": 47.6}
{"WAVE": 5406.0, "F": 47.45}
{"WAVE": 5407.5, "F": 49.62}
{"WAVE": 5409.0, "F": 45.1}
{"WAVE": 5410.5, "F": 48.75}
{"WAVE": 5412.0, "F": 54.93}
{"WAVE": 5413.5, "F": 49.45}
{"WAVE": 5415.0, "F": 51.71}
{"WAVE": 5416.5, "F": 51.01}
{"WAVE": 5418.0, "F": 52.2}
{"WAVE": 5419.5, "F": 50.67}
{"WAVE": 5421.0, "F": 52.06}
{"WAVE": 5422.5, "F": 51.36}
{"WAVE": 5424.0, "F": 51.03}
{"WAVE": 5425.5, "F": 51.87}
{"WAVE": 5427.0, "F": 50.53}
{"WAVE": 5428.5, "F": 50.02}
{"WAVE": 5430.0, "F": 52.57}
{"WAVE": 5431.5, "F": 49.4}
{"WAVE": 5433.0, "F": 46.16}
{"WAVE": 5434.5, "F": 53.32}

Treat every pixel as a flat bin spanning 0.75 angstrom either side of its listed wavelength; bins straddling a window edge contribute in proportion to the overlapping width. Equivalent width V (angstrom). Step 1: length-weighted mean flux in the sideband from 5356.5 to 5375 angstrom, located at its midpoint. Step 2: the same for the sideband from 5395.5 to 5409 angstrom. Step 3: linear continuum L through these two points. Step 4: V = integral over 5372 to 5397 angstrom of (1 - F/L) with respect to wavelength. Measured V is -1.1 angstrom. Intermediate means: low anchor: 51.1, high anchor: 48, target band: 51.6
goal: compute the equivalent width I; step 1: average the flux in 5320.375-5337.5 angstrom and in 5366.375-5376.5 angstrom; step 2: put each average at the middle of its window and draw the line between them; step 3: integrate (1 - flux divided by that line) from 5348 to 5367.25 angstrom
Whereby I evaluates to -1.12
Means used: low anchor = 49.2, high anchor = 49.4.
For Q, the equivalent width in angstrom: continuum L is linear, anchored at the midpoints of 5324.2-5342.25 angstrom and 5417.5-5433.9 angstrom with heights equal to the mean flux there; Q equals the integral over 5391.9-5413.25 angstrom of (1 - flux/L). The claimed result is 0.7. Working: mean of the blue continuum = 49.3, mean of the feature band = 48.7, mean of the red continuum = 50.7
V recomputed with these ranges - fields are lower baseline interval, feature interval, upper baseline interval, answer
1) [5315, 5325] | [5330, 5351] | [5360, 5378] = 0.3 angstrom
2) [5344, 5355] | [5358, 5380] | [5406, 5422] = 0.1 angstrom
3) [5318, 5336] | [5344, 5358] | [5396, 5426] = -0.7 angstrom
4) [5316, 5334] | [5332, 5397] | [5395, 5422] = -2.3 angstrom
